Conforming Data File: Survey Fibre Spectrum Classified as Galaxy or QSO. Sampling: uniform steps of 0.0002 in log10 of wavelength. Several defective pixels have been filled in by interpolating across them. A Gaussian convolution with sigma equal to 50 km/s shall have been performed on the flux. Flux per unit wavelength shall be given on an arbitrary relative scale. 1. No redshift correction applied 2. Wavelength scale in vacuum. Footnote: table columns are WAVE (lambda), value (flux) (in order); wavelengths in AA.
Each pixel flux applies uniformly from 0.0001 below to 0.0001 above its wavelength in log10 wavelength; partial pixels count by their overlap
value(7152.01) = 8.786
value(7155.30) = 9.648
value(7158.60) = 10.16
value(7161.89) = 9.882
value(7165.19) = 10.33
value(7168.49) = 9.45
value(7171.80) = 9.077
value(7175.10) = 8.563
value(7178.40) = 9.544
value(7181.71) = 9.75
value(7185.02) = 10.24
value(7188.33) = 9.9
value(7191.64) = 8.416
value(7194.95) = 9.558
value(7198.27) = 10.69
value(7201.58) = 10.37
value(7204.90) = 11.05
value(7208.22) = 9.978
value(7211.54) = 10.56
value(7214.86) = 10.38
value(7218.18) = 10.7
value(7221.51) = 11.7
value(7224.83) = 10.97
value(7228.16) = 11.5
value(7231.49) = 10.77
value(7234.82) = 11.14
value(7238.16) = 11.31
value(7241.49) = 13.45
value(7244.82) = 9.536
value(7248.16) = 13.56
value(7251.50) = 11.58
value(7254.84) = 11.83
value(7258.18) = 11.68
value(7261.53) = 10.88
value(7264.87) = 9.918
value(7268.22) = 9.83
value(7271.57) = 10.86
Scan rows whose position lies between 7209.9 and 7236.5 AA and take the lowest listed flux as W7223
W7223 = 10.38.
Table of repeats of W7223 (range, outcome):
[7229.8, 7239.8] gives 10.77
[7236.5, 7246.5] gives 9.536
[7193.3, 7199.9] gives 9.558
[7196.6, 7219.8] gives 9.978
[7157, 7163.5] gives 9.882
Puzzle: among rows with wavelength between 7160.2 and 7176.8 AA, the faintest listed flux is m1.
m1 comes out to 8.563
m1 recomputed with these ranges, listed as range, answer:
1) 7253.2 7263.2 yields 10.88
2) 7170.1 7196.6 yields 8.416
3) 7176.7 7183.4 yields 9.544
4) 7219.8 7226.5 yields 10.97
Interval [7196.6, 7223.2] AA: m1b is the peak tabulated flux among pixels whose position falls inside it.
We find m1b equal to 11.7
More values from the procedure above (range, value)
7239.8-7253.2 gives 13.56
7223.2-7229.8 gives 11.5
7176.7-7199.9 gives 10.69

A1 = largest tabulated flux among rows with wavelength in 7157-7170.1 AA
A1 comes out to 10.33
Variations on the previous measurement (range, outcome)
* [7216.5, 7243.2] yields 13.45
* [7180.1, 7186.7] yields 10.24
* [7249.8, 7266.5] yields 11.83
